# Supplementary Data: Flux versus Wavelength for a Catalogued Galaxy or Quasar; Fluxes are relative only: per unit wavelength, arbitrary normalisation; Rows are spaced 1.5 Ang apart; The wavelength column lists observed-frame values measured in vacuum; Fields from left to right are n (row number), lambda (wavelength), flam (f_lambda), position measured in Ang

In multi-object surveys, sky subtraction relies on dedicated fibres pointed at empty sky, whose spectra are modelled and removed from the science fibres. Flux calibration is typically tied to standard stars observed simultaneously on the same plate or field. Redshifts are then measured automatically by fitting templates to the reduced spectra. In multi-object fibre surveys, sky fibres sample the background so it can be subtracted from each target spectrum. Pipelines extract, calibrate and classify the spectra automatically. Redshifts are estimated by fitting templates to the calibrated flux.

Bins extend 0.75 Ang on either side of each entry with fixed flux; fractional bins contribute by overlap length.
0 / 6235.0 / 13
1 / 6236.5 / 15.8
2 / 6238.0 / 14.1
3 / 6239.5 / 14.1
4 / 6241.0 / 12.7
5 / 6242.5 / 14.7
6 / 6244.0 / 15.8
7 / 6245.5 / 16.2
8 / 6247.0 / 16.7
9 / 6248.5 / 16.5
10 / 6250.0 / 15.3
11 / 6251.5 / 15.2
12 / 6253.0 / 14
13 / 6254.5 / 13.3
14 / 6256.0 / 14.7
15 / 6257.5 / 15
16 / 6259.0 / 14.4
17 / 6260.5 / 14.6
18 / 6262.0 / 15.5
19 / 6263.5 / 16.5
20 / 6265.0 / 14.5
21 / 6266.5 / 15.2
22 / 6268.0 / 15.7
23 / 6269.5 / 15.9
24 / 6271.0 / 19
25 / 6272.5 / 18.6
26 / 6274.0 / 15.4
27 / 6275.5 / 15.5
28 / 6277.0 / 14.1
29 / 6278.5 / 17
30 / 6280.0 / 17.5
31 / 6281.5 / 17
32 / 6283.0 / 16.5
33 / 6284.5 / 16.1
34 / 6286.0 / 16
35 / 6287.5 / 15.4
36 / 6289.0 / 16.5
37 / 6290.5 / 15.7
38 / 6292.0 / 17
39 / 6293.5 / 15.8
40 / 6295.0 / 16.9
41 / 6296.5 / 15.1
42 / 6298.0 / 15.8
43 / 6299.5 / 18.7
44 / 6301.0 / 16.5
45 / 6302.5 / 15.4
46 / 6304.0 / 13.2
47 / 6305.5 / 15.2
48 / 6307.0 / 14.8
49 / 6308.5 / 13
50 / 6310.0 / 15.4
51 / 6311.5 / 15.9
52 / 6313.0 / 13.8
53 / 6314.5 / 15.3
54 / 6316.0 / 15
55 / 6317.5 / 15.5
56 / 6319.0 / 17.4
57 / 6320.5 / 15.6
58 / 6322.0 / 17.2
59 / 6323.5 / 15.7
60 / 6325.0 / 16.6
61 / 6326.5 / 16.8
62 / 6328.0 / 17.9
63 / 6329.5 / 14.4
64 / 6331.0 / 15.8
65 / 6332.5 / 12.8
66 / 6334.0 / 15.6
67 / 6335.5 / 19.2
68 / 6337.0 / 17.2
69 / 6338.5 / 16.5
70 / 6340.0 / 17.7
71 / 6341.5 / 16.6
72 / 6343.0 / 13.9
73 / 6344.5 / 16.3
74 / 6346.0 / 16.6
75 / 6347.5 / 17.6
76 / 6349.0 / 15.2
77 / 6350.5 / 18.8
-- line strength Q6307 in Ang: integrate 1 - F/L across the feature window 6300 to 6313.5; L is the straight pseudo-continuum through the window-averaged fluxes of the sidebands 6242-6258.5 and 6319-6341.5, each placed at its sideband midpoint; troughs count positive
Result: 1.0 Ang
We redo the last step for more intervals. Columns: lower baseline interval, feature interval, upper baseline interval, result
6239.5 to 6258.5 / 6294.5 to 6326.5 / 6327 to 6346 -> 0.37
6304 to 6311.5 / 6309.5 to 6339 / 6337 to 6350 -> -1.06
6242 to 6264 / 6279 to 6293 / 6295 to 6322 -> -0.94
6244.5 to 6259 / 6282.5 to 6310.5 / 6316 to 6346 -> 0.06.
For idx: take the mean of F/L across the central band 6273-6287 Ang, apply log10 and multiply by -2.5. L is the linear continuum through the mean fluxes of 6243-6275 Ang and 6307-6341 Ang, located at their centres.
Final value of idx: -0.03 mag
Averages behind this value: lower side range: 15.6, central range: 16.2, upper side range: 15.9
